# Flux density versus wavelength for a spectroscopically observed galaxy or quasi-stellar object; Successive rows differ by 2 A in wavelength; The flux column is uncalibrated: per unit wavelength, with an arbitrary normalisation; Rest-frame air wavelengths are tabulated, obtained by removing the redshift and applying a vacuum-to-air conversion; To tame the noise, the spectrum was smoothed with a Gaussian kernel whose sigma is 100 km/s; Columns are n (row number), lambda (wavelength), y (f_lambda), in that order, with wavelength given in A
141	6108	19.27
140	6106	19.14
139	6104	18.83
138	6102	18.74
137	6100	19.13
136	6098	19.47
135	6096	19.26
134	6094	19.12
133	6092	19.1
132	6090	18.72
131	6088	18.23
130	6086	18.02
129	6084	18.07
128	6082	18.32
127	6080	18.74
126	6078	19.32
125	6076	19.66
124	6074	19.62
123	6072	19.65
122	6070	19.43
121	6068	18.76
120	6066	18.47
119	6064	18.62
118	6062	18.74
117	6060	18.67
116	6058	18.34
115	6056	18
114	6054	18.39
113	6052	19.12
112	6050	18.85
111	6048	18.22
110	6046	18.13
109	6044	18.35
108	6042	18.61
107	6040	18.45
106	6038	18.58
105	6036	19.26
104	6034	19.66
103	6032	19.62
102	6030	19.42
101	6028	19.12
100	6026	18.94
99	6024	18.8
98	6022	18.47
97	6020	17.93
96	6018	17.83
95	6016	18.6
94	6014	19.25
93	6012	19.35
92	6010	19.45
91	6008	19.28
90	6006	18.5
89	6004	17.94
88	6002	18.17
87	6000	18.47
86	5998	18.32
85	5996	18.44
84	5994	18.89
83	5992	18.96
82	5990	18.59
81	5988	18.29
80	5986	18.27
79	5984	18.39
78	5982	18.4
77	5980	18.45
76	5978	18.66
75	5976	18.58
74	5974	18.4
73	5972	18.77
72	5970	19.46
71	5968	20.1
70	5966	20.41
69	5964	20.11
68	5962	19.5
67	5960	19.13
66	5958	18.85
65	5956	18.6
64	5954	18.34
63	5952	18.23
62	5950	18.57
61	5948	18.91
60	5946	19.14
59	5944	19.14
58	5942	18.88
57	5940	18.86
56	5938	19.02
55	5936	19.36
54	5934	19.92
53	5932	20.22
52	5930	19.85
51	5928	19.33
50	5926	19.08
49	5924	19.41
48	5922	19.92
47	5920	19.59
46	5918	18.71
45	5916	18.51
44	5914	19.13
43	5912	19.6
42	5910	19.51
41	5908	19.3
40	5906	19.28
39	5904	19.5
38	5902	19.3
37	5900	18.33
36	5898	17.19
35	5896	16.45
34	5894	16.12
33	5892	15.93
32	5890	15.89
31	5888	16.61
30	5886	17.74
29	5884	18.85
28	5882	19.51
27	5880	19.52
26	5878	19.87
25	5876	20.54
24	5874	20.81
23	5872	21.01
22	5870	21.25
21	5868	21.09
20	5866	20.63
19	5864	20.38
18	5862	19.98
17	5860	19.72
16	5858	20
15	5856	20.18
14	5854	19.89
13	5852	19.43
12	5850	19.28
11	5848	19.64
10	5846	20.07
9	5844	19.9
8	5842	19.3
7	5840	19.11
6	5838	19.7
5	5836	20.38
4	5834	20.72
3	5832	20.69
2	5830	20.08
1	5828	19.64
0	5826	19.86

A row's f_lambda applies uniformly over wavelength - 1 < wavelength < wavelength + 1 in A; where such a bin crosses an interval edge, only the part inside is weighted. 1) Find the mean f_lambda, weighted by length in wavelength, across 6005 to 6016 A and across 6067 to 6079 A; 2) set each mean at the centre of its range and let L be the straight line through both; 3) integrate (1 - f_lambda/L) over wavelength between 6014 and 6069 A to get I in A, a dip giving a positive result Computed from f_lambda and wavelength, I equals 1.7 A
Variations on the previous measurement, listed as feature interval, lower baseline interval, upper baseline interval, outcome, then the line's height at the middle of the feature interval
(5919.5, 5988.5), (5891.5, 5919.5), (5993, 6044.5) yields -2.0 A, 18.6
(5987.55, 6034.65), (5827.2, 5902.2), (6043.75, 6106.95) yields 0.5 A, 19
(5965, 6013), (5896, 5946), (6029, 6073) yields 0.5 A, 19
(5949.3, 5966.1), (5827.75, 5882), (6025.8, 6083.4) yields 0.4 A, 19.5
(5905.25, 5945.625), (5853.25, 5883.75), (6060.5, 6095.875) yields 1.1 A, 19.9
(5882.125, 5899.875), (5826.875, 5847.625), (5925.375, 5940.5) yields 2.4 A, 19.7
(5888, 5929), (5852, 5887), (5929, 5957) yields 2.2 A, 19.5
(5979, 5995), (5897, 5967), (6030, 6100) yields 0.4 A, 19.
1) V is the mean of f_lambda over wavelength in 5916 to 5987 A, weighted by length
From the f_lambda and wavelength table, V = 19.1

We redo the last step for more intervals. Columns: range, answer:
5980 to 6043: 18.7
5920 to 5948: 19.4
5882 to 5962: 18.7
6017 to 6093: 18.7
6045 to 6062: 18.5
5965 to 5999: 18.8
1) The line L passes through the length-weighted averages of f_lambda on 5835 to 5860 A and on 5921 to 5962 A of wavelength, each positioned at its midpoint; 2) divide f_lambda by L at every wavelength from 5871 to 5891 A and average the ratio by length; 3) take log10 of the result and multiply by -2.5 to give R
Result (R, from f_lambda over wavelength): 0.03 mag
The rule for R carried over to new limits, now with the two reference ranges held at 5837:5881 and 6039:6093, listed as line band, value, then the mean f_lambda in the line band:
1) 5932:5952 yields 0.023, 19.1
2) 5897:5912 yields 0.045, 19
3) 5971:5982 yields 0.042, 18.6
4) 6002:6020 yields 0.021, 18.7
